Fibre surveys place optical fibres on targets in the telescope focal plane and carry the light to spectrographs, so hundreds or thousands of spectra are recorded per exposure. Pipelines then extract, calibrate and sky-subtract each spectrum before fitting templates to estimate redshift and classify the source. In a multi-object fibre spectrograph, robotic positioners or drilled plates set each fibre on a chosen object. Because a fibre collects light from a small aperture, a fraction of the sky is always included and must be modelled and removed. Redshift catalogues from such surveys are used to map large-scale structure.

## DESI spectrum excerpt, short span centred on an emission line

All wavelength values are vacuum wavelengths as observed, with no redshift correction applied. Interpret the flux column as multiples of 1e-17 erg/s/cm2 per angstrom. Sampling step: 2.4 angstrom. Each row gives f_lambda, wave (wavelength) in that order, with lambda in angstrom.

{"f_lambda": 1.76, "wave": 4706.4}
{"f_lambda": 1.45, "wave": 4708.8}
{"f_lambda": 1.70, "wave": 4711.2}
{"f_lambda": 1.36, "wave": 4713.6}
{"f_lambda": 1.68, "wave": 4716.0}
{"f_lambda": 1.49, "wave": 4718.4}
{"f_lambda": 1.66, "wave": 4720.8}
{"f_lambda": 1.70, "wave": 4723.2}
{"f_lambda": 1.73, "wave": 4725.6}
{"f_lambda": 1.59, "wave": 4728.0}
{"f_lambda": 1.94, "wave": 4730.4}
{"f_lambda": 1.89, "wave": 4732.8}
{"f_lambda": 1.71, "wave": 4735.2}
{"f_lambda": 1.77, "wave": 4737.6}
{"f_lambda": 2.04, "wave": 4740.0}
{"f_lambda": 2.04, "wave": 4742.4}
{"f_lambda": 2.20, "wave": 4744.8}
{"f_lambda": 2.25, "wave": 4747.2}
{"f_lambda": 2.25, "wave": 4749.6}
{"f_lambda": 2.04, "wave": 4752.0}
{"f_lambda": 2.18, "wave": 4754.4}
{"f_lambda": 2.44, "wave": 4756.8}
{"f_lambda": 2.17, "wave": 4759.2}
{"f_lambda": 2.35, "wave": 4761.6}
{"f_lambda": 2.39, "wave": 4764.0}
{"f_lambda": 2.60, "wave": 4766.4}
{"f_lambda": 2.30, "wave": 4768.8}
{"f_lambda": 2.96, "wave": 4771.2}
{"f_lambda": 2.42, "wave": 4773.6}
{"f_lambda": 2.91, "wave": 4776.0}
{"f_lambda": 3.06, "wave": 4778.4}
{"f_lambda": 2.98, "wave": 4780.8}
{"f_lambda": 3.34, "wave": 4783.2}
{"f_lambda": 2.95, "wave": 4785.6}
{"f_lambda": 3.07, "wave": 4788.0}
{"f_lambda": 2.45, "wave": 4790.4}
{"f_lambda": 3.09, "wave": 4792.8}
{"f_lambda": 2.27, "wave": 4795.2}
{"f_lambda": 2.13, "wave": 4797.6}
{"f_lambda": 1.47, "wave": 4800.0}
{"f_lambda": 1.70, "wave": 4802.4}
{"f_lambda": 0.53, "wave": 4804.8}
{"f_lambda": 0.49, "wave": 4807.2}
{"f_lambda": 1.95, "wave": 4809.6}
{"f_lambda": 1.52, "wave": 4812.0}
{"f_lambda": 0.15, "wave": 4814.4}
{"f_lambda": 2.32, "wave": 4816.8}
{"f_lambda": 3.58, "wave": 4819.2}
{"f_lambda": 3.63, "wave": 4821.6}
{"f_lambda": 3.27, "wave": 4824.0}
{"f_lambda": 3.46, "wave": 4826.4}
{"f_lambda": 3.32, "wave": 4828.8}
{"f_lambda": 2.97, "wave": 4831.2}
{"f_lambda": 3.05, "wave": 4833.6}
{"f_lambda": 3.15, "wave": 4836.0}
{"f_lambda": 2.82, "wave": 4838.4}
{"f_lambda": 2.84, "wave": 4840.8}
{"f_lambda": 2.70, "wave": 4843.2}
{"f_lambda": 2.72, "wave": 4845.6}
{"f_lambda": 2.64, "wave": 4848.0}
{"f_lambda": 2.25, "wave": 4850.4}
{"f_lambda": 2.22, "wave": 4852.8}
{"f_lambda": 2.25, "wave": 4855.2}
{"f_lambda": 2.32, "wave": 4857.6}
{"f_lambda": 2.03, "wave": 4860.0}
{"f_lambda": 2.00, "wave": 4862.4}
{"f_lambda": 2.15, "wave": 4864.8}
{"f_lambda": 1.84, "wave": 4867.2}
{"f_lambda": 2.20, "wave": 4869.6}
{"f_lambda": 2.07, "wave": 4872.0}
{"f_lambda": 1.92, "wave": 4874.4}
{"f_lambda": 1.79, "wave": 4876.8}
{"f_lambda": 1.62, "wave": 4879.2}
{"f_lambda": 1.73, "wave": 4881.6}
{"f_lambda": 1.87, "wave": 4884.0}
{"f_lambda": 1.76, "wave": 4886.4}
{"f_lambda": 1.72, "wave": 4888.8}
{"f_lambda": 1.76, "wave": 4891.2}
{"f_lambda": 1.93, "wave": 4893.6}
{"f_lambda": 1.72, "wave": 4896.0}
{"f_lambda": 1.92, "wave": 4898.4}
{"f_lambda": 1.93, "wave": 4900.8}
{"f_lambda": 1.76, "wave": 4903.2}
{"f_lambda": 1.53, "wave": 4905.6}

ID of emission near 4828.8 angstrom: C IV 1549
